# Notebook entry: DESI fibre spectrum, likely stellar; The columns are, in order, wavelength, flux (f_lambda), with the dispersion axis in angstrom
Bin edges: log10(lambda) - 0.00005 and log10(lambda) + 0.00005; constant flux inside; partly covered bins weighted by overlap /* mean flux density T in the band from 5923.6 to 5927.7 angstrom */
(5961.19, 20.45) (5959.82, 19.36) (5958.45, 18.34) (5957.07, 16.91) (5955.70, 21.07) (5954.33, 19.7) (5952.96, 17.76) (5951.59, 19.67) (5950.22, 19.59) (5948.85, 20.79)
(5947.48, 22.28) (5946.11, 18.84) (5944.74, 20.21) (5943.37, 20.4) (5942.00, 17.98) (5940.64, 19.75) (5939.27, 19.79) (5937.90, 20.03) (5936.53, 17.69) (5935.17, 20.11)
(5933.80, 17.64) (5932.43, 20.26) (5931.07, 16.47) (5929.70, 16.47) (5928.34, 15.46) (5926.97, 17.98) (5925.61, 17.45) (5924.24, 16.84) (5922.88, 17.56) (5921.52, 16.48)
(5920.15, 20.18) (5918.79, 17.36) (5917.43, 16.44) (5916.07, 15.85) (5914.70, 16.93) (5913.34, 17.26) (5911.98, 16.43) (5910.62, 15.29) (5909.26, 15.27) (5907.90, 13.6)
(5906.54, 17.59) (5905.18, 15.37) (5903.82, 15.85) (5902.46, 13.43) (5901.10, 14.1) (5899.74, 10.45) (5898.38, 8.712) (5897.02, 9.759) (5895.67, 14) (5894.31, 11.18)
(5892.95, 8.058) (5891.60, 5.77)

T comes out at 17.4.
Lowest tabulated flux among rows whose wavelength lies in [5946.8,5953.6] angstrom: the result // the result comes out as 17.76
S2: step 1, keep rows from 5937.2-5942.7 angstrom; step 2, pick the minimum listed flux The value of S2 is 17.98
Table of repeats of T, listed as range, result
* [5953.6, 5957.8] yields 19.2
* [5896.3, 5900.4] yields 9.7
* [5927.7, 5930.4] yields 16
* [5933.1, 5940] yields 19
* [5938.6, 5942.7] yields 19.2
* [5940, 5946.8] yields 19.4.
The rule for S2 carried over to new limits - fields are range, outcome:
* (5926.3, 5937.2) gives 15.46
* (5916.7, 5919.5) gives 16.44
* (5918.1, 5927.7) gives 16.48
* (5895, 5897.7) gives 9.759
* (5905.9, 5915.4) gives 13.6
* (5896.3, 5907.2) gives 8.712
